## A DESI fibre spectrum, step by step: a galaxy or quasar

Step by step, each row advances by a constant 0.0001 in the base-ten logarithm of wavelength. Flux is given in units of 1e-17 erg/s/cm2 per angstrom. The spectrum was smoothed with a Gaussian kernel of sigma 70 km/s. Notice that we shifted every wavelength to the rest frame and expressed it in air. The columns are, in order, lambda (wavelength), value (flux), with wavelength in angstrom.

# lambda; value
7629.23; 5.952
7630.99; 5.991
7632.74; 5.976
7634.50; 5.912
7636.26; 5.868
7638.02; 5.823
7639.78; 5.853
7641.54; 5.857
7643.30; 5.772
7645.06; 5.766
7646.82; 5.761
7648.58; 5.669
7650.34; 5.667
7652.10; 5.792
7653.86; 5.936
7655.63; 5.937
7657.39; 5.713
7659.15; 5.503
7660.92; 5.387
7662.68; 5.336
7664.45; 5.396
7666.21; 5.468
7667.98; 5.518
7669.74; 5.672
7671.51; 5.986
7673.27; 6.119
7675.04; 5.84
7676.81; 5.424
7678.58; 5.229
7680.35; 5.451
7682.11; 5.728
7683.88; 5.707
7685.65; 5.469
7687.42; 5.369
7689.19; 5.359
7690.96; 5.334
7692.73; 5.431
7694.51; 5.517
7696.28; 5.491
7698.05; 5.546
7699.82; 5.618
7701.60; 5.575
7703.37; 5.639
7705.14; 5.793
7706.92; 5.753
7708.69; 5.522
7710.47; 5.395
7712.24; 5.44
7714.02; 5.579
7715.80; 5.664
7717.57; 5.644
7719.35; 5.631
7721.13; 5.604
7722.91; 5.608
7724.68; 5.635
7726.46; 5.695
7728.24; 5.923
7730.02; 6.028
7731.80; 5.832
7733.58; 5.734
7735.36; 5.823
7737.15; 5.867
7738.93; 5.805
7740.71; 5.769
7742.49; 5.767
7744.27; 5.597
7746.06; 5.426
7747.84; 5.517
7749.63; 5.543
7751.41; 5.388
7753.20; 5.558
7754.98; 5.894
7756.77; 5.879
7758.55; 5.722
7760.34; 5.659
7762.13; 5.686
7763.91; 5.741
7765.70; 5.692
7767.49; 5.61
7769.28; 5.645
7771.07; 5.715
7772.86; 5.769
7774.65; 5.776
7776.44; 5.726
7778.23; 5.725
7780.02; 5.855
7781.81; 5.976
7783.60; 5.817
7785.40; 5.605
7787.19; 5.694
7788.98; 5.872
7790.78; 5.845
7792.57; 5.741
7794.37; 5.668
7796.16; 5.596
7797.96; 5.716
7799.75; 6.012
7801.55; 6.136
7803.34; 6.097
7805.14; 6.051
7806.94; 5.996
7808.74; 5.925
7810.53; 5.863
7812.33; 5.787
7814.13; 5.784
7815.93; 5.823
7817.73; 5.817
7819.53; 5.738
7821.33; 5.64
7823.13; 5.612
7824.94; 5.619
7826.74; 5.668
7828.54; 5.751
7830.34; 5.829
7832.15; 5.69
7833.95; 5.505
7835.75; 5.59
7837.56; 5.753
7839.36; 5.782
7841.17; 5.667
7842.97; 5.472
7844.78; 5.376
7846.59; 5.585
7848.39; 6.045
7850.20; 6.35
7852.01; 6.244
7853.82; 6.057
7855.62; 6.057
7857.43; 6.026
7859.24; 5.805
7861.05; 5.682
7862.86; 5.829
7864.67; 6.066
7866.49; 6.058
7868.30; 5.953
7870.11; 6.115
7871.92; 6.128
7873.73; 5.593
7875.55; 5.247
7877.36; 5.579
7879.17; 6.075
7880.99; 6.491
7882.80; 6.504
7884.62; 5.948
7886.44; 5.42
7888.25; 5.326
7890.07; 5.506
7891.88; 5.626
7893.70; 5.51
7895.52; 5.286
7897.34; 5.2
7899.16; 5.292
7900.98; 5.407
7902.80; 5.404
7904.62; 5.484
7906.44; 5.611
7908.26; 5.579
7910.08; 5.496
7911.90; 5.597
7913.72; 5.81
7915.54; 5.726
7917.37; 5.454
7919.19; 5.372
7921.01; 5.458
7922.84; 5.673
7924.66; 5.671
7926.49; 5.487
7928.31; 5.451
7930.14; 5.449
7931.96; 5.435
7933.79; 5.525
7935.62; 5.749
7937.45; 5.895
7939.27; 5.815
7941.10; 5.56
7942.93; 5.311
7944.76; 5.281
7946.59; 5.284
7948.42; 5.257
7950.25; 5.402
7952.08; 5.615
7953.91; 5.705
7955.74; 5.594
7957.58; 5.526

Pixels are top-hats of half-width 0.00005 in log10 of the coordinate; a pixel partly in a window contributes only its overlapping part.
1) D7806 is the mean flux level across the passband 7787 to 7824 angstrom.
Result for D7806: 5.83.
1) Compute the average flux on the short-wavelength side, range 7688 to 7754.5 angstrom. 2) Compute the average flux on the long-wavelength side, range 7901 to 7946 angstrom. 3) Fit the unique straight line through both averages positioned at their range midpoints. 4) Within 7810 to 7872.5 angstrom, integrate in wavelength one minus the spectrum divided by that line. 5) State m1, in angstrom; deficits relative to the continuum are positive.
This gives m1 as -2.7 angstrom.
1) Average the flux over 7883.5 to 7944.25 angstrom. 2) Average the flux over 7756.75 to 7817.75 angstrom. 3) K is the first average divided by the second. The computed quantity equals 0.95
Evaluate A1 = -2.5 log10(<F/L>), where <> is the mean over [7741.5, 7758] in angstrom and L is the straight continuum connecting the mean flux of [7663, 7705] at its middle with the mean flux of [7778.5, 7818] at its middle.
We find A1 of 0.02 mag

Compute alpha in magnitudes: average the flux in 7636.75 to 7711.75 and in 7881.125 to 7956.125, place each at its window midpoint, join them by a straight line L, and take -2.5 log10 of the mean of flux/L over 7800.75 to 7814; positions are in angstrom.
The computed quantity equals -0.07 mag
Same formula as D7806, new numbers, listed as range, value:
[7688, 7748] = 5.63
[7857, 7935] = 5.66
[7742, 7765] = 5.64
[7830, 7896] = 5.81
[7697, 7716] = 5.59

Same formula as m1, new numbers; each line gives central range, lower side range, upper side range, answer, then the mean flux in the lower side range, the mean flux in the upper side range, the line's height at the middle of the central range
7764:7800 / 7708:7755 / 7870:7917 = -0.6 angstrom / 5.66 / 5.64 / 5.65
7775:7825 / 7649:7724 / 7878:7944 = -2.0 angstrom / 5.59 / 5.6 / 5.6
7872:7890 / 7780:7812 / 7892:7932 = -0.7 angstrom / 5.86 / 5.5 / 5.59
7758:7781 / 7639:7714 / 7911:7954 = -0.5 angstrom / 5.61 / 5.54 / 5.59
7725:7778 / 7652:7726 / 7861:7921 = -1.0 angstrom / 5.59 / 5.67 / 5.61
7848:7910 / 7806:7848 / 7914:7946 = -1.6 angstrom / 5.71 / 5.55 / 5.63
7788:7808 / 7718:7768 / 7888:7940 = -0.8 angstrom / 5.7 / 5.53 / 5.65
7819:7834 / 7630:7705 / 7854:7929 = 0.0 angstrom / 5.65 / 5.69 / 5.68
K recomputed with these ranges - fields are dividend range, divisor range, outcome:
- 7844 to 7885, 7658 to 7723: 1.07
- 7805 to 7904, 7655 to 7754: 1.03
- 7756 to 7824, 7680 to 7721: 1.04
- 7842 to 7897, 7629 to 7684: 1.02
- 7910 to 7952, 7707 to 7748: 0.97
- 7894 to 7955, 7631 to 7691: 0.97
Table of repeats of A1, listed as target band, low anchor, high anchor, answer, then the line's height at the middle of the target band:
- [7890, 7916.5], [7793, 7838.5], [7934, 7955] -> 0.022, 5.62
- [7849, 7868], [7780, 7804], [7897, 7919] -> -0.069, 5.65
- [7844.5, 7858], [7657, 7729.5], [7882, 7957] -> -0.084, 5.55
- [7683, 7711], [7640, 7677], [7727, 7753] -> 0.033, 5.7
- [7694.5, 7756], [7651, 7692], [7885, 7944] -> -0.015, 5.58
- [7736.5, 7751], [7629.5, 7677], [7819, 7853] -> 0.017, 5.74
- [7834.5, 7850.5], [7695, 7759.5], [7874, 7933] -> -0.019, 5.61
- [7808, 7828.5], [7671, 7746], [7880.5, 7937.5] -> -0.028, 5.6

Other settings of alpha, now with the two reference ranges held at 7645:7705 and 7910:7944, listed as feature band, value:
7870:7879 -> -0.03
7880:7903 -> -0.01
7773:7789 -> -0.04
